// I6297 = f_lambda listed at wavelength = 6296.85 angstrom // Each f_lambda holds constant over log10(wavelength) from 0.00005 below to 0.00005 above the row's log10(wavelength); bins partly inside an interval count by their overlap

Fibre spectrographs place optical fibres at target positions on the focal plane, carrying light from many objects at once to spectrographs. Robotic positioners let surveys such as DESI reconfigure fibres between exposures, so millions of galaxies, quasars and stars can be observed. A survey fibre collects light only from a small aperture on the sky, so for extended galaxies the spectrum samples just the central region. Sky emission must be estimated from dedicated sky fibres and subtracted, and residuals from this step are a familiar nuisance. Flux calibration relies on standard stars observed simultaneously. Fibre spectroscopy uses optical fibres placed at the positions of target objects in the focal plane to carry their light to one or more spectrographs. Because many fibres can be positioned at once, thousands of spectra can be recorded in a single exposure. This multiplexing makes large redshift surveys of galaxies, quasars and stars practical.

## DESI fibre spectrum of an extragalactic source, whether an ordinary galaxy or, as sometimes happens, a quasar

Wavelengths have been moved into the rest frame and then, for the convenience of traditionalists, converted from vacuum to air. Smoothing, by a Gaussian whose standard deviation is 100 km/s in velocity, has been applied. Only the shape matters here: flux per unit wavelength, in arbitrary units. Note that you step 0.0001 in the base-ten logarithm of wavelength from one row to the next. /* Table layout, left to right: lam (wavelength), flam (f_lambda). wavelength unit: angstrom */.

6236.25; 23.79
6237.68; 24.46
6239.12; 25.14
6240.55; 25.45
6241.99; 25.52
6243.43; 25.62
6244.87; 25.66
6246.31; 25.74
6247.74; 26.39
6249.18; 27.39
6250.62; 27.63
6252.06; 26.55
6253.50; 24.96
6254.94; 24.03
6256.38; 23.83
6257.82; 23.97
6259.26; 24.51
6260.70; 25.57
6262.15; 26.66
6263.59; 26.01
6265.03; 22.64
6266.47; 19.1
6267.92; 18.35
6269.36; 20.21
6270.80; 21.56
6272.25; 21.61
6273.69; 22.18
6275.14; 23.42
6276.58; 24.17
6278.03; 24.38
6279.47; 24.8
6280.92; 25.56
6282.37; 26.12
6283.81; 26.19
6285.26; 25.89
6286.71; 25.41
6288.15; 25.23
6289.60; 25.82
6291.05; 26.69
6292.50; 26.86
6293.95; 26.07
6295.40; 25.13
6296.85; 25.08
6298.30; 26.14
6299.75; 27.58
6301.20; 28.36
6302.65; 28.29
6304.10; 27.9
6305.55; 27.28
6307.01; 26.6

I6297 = 25.08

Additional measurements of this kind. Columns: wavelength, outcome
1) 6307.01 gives 26.6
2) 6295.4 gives 25.13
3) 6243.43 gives 25.62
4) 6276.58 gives 24.17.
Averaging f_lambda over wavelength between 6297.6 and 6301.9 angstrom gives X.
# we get 27.4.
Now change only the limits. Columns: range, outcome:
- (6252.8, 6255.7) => 24.5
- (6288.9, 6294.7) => 26.3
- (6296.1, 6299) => 25.6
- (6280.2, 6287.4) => 25.8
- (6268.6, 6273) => 21.1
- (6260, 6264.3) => 26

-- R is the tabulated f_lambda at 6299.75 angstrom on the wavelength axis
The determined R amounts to 27.58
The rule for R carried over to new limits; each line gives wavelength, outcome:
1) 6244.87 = 25.66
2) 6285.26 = 25.89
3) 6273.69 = 22.18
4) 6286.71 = 25.41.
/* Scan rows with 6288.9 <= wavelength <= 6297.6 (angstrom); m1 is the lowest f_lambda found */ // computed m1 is 25.08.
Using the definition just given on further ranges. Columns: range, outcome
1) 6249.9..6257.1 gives 23.83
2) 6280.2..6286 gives 25.56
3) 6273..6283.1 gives 22.18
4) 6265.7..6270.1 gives 18.35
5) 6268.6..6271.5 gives 20.21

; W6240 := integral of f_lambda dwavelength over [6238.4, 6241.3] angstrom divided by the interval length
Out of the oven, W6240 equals 25.3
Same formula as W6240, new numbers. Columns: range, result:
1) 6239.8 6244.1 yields 25.5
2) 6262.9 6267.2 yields 22.5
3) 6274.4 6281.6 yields 24.4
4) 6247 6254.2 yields 26.6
